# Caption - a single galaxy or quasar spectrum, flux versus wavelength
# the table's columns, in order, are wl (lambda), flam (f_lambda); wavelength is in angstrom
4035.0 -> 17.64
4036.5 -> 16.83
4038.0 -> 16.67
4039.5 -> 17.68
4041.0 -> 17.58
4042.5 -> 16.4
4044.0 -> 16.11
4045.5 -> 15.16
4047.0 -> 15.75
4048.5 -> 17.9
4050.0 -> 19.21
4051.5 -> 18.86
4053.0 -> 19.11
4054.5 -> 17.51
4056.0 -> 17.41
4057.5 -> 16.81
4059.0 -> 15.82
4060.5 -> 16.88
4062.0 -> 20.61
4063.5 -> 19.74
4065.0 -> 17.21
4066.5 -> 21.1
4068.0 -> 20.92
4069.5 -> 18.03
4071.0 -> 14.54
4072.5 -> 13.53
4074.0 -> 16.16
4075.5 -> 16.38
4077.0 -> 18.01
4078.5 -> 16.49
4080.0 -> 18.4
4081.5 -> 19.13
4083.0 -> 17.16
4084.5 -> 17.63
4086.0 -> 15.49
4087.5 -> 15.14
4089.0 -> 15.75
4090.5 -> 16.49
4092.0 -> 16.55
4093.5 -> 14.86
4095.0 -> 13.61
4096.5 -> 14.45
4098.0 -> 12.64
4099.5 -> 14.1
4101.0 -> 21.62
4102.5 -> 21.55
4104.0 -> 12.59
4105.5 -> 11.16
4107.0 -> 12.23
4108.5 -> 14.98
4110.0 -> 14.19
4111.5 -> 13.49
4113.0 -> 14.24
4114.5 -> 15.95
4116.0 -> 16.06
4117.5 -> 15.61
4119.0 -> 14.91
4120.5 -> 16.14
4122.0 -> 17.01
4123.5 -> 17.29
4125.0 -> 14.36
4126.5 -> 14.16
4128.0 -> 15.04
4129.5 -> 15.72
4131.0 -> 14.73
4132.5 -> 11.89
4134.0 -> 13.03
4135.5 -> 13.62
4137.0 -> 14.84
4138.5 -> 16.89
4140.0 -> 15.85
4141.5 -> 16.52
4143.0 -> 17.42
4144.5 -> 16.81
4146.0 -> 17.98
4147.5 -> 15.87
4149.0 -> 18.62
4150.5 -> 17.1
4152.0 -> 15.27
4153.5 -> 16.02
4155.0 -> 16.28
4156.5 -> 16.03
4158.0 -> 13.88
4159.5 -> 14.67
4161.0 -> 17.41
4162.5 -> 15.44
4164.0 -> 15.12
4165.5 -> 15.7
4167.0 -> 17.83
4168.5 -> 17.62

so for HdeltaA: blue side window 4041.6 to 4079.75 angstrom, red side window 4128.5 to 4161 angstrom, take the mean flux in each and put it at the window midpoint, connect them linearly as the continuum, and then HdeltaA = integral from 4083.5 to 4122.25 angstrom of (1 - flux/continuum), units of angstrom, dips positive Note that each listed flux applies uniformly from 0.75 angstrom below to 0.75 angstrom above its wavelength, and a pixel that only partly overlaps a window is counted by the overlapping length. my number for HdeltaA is 2.93 angstrom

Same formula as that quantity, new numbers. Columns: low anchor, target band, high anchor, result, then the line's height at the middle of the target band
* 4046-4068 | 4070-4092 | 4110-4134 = 0.7 angstrom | 17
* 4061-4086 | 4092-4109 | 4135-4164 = 2.2 angstrom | 17.2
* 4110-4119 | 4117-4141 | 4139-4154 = 1.1 angstrom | 15.8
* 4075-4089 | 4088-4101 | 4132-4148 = 1.2 angstrom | 16.7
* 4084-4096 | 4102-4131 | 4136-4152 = 2.0 angstrom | 16.1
